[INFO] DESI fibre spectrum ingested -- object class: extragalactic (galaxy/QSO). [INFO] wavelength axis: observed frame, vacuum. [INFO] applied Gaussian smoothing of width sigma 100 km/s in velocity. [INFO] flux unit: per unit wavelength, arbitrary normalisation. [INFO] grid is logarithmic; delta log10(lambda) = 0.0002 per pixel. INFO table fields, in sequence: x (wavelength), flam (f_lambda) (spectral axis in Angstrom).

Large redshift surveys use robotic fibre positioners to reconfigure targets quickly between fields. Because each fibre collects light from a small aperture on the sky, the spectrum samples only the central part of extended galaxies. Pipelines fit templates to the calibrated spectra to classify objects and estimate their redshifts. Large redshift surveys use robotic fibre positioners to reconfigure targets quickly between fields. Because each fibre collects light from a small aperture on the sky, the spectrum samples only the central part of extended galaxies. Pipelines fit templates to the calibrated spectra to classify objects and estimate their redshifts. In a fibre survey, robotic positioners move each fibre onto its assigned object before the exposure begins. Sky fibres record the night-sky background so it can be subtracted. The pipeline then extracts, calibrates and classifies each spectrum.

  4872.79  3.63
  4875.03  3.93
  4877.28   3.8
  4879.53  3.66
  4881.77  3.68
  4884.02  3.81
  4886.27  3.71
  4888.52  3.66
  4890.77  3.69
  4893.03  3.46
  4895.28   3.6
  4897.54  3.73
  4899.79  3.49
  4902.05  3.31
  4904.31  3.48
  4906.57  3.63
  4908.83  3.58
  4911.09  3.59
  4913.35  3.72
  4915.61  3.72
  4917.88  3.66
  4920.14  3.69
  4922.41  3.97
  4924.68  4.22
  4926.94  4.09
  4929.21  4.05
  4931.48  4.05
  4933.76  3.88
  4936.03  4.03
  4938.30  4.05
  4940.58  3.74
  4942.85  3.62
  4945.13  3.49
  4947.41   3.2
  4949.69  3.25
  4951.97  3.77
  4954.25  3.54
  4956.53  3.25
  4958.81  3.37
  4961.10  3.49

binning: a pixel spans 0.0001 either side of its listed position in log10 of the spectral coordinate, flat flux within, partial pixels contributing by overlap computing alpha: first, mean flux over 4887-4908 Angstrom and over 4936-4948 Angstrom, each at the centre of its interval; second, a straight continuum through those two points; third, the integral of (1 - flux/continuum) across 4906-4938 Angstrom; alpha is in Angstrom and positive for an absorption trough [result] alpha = -2.0 Angstrom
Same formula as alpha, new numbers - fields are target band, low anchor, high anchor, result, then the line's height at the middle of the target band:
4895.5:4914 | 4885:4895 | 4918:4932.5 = 1.05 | 3.78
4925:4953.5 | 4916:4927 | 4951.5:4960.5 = -0.78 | 3.67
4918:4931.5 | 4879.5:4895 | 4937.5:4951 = -1.49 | 3.59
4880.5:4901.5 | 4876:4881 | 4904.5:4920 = 0.35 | 3.7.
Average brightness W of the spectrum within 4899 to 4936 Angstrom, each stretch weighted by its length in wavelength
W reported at 3.77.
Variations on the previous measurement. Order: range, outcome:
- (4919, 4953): 3.81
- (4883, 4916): 3.61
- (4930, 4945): 3.87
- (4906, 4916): 3.65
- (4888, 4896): 3.6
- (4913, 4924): 3.77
